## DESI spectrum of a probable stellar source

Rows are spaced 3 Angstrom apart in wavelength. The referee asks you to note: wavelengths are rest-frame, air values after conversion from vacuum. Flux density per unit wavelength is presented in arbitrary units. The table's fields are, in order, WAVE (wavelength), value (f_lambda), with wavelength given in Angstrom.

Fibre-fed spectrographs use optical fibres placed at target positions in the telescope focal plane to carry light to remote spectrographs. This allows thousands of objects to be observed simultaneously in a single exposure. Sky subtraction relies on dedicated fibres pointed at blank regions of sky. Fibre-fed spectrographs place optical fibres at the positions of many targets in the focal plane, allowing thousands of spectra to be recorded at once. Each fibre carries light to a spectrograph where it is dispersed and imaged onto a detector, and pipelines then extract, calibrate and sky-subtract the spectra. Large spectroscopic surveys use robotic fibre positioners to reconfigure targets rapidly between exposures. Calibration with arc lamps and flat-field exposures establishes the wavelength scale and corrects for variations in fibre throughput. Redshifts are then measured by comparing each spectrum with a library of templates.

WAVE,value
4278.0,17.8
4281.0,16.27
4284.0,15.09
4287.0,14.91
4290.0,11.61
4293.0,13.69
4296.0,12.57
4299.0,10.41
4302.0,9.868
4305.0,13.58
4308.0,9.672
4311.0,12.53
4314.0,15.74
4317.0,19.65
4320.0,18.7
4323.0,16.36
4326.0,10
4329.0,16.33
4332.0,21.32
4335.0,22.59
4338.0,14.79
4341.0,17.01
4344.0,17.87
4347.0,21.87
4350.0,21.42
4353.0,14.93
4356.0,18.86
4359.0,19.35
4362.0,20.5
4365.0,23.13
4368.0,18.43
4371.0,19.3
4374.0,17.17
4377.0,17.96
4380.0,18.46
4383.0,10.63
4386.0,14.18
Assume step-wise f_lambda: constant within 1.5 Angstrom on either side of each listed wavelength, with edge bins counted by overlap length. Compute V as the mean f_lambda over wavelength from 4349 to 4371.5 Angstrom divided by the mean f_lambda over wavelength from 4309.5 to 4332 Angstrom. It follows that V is 1.2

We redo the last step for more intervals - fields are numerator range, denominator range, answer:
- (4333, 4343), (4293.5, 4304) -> 1.61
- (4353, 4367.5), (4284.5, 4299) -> 1.51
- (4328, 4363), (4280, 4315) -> 1.47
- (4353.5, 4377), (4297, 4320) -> 1.43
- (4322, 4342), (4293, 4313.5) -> 1.43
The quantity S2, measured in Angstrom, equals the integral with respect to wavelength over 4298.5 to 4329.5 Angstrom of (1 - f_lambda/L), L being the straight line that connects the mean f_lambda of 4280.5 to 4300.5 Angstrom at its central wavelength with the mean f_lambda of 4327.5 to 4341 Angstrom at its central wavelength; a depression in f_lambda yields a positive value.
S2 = 4.4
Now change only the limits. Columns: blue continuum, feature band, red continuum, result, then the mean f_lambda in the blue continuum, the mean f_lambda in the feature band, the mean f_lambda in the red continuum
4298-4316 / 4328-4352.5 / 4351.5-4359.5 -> -4.98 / 12.2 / 19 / 17.5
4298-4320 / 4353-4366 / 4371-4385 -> -3.44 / 13.5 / 19.7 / 16.3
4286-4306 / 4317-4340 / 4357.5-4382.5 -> -3.21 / 12.3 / 17.3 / 18.9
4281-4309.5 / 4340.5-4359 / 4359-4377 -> -1.08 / 12.6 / 18.8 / 19.5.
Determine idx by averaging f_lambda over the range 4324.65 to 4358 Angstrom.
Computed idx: 18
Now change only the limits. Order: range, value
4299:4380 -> 17.2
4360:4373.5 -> 20.1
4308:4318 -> 14.8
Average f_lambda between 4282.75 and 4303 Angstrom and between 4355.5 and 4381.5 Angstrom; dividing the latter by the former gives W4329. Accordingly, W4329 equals 1.52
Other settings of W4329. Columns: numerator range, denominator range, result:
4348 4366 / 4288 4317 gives 1.56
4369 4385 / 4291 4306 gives 1.39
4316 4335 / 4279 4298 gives 1.24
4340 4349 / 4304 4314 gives 1.54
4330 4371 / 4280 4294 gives 1.36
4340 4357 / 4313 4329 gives 1.16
